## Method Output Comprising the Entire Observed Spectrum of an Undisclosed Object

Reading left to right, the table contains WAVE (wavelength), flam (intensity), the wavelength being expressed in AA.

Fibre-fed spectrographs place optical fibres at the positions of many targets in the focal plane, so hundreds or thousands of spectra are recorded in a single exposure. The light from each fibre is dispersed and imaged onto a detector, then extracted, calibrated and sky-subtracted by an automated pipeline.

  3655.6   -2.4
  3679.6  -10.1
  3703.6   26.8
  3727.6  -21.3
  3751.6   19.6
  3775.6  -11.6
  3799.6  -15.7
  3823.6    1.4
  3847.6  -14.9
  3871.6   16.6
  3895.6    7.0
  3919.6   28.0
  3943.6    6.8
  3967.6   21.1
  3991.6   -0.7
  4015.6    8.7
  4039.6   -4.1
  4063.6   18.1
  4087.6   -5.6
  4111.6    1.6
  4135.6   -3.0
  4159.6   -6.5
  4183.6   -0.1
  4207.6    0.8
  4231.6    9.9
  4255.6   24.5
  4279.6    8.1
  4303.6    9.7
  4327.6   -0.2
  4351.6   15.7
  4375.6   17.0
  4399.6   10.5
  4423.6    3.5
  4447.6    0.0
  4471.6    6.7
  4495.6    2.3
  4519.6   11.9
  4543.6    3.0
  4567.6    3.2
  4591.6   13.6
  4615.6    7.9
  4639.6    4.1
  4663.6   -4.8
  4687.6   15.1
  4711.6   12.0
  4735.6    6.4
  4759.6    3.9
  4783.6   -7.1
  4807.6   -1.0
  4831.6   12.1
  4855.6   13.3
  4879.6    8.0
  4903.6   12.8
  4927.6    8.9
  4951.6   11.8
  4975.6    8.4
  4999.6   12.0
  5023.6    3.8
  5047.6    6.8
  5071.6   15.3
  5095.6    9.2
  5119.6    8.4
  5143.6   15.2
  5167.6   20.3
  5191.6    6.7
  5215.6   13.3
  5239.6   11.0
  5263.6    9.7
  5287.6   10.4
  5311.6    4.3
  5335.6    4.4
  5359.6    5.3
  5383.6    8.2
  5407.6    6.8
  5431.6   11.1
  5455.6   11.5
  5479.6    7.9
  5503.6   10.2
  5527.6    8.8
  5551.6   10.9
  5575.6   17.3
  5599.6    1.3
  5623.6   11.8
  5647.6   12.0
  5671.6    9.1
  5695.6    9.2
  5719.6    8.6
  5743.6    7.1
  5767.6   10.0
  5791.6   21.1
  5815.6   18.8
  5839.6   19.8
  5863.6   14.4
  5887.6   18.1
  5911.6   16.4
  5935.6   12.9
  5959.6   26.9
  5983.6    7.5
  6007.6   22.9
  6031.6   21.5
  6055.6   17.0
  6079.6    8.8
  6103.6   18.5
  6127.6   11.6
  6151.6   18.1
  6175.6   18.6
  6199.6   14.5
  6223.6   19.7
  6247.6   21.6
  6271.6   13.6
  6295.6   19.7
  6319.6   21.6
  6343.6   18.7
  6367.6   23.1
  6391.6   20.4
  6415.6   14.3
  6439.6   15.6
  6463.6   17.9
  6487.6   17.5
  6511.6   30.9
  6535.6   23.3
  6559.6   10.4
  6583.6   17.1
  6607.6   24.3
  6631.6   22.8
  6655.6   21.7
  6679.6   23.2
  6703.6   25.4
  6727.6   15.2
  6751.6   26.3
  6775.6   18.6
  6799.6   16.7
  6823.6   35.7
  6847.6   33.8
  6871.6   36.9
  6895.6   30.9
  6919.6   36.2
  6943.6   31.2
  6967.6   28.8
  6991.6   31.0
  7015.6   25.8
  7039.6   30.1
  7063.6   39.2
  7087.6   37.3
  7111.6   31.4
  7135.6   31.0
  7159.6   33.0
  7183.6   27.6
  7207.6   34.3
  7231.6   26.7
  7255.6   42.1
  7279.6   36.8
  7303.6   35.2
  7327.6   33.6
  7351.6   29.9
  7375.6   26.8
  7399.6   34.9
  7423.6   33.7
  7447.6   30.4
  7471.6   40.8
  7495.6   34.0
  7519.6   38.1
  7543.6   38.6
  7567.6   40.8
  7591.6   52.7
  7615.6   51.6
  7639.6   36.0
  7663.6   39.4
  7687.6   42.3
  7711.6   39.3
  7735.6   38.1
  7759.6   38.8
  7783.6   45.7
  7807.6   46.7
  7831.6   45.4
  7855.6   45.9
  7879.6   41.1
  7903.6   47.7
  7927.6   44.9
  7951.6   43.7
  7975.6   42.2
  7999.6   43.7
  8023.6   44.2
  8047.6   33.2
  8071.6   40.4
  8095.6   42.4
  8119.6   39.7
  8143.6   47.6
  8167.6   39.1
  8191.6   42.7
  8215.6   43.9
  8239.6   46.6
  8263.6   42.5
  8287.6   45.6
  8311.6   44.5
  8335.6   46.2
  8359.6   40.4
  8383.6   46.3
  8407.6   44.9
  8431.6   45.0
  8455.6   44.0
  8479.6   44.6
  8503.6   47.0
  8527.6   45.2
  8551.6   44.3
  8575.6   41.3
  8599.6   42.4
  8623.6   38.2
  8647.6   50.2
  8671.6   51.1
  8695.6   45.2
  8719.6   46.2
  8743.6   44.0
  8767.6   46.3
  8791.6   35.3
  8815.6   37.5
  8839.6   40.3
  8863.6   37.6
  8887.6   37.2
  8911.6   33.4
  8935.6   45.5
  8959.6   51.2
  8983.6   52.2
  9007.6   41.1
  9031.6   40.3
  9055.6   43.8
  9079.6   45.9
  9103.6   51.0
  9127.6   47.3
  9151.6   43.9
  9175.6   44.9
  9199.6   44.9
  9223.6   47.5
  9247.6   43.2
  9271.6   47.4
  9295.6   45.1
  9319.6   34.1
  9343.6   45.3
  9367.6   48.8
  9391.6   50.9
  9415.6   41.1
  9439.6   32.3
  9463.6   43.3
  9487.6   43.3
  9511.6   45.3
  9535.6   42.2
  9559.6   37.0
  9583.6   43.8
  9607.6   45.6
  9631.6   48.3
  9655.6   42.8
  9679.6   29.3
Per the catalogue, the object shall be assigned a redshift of 0.711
